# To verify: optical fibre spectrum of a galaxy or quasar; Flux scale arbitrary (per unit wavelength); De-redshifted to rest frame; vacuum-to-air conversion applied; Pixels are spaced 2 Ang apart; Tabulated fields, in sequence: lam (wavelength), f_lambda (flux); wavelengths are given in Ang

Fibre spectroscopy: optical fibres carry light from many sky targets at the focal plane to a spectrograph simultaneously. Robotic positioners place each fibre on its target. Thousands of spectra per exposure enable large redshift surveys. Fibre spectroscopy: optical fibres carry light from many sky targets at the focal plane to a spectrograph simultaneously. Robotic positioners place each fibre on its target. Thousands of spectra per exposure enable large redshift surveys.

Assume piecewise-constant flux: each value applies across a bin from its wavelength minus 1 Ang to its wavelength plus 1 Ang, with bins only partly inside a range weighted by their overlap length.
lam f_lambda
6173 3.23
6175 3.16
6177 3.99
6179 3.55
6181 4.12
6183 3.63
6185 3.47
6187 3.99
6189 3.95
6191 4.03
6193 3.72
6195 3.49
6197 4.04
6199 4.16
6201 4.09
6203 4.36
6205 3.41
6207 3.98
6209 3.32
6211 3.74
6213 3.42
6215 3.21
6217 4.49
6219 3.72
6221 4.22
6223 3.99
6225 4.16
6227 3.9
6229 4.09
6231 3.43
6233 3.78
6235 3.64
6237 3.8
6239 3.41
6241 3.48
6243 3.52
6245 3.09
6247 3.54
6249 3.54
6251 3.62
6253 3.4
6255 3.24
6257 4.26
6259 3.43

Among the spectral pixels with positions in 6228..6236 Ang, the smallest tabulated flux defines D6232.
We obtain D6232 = 3.43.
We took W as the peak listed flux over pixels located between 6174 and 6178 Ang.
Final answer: 3.99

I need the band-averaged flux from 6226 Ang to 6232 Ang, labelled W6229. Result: 3.81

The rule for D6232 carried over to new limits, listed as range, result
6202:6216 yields 3.21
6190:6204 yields 3.49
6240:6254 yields 3.09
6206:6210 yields 3.32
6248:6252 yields 3.54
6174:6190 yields 3.16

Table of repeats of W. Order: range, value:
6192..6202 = 4.16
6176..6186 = 4.12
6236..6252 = 3.8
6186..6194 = 4.03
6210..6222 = 4.49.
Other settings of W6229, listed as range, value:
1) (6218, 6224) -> 3.98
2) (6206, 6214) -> 3.62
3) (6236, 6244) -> 3.55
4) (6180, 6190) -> 3.83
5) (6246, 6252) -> 3.57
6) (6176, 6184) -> 3.82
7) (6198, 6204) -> 4.2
